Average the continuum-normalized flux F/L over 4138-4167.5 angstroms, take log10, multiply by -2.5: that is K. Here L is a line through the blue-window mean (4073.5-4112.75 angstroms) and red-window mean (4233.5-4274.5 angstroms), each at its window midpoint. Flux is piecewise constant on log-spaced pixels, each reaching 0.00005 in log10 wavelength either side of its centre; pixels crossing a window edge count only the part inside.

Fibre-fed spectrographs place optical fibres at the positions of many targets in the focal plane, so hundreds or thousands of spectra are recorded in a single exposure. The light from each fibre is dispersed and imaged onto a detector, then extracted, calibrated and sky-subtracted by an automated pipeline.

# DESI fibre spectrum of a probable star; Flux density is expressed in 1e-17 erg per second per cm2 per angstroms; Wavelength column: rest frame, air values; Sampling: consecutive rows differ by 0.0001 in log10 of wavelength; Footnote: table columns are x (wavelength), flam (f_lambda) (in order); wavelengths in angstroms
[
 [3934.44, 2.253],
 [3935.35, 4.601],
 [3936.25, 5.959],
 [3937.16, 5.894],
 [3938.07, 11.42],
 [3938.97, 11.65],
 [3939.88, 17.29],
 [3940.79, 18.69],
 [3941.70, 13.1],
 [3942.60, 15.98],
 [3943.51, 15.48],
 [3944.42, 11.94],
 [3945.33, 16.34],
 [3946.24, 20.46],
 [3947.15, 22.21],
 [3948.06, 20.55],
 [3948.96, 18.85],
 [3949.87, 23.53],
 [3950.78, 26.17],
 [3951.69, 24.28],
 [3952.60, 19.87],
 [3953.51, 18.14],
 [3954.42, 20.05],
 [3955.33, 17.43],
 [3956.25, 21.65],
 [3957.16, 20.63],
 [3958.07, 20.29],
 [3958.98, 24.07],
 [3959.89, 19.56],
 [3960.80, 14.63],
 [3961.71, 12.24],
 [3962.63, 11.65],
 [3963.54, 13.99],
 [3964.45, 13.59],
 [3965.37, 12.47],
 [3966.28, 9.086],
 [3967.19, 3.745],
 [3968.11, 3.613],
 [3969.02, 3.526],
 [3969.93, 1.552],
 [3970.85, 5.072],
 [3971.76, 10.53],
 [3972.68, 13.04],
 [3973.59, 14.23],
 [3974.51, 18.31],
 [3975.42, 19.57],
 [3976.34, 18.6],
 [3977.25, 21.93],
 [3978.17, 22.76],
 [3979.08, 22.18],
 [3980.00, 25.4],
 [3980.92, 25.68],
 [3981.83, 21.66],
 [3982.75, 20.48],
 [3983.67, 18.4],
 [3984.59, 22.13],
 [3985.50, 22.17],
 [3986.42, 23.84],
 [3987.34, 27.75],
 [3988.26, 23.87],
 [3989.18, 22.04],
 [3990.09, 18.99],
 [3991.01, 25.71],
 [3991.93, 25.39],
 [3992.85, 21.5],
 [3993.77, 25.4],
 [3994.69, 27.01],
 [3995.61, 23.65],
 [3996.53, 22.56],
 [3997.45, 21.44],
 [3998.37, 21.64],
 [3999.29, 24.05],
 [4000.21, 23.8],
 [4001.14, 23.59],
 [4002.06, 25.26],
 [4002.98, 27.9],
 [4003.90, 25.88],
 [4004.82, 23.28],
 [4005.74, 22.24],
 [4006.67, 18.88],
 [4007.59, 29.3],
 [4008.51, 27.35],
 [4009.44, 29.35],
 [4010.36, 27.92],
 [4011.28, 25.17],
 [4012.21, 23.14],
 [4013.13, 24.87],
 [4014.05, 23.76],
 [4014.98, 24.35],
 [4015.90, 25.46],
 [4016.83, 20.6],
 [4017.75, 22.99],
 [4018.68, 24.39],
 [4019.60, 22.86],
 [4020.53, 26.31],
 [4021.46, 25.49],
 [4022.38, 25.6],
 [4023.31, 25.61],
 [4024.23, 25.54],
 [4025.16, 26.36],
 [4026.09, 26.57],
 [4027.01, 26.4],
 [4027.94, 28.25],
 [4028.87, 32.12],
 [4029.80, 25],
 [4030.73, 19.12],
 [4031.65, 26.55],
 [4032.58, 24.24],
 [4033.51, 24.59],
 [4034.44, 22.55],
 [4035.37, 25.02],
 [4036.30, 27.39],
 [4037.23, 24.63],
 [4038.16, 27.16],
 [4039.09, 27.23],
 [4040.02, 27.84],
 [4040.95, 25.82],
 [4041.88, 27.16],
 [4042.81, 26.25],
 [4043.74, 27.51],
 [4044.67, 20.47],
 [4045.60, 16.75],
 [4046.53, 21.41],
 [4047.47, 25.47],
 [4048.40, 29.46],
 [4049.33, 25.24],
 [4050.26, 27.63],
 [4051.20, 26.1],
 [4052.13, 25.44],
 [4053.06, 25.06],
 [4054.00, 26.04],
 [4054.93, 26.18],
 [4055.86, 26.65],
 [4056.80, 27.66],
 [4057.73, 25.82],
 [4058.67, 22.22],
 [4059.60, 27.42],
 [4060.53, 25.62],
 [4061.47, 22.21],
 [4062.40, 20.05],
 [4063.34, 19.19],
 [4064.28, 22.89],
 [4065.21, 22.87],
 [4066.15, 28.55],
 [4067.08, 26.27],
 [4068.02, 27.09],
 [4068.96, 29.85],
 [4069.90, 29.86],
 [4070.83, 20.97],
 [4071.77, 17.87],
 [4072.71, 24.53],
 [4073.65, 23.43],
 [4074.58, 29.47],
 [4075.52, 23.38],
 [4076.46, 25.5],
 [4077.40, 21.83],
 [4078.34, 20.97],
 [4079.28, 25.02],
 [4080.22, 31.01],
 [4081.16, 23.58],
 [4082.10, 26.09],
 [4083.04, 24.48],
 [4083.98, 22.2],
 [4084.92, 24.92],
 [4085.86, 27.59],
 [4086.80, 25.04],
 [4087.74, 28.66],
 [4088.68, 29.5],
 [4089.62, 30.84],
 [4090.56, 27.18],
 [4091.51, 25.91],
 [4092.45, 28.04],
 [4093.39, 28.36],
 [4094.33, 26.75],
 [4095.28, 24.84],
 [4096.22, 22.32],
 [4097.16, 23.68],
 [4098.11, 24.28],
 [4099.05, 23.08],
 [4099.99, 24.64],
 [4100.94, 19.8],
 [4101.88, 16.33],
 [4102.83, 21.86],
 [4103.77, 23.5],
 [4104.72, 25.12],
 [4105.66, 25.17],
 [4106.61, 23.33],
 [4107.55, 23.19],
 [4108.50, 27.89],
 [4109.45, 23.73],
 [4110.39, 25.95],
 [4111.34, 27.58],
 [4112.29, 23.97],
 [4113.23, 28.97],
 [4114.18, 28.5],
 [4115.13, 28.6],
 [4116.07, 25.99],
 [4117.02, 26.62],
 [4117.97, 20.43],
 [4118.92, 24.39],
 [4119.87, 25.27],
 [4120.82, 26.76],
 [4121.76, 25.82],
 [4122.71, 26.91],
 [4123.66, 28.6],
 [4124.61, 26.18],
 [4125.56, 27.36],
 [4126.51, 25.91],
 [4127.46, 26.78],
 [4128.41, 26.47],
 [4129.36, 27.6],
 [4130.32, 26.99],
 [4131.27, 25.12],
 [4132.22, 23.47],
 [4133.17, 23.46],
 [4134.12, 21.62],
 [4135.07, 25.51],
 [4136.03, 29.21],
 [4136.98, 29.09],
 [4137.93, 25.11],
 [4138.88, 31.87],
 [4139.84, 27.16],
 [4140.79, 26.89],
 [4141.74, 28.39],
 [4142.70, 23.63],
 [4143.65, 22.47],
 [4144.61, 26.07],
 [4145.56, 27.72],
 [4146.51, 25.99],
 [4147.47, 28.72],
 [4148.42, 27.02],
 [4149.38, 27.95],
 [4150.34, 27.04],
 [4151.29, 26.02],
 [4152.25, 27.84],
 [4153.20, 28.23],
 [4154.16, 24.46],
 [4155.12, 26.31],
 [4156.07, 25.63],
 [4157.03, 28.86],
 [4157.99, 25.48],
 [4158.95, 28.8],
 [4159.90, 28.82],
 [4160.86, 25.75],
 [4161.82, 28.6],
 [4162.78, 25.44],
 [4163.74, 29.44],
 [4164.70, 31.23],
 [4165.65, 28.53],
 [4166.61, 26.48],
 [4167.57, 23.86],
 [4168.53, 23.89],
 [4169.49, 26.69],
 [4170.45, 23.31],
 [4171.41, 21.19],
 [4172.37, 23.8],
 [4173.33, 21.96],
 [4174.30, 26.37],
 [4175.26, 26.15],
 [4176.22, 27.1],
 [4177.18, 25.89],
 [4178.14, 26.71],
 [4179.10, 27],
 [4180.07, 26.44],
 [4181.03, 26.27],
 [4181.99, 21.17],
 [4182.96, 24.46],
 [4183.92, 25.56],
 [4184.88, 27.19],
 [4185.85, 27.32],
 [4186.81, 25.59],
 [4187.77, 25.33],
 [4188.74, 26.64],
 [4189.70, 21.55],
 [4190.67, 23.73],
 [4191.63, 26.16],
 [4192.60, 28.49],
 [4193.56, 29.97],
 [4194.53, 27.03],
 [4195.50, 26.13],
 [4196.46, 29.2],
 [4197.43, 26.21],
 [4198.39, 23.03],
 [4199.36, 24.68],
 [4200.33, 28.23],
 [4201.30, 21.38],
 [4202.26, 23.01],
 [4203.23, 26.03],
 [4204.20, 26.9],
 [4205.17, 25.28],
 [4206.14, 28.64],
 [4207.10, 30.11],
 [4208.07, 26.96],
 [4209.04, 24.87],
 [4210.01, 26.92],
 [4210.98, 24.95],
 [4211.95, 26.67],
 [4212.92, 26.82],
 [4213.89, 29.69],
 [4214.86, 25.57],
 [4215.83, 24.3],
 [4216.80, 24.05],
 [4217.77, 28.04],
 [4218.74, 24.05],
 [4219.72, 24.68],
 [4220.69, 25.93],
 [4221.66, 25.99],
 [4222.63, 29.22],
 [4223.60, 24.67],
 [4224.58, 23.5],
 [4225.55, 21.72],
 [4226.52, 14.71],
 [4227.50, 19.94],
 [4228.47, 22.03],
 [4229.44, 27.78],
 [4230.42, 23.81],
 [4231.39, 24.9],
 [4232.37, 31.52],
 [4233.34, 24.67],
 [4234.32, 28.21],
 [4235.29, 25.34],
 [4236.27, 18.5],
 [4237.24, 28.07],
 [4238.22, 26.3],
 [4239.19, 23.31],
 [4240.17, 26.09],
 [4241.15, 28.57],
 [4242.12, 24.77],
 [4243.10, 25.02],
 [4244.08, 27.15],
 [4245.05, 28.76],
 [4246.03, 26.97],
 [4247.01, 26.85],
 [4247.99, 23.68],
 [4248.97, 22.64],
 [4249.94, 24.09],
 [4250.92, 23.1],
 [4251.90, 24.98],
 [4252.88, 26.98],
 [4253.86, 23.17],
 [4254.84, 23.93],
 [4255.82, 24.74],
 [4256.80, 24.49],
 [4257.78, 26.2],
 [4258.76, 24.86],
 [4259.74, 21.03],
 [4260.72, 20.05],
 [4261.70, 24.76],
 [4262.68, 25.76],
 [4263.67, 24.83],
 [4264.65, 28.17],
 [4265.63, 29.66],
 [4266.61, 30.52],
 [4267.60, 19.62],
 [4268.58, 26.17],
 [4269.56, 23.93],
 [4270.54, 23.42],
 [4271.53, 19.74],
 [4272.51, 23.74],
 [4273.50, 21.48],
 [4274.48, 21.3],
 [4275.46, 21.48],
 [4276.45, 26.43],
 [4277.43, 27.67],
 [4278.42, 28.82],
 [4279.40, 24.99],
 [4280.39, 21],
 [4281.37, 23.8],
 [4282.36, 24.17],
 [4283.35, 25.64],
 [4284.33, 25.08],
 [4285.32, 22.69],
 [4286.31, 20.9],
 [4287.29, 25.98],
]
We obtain -0.09 mag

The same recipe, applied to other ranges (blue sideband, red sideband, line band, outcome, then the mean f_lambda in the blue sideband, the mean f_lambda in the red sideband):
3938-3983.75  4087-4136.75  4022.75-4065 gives -0.172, 16.6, 25.6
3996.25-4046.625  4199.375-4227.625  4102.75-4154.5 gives -0.043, 24.9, 25.3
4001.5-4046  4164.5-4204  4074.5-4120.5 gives 0.009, 25.2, 25.6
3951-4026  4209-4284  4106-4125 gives -0.139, 20.8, 24.9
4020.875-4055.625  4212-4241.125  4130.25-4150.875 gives -0.047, 25.6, 25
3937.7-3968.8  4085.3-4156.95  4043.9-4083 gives -0.093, 16.5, 25.9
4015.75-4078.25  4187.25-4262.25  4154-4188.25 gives -0.035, 25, 25.3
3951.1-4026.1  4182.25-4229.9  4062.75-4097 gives -0.119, 20.8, 25.5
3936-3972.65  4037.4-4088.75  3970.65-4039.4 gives -0.193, 14.9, 25.1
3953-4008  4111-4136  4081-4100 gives -0.062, 19.3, 26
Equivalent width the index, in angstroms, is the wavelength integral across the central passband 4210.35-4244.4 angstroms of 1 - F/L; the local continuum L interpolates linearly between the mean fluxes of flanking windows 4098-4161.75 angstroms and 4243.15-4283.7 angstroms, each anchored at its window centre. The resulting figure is -0.2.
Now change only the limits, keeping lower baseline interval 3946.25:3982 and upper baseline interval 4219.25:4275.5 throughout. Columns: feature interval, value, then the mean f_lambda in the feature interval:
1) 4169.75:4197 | -3.3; 25.6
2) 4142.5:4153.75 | -2.4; 26.6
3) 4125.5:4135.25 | -1.8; 25.4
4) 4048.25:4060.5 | -4.3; 26.1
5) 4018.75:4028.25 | -3.8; 25.8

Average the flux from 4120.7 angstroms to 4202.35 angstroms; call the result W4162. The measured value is 26.2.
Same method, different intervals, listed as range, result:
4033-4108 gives 25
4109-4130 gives 26.3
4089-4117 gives 25.2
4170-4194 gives 25.4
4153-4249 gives 25.8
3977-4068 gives 24.6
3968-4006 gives 20.6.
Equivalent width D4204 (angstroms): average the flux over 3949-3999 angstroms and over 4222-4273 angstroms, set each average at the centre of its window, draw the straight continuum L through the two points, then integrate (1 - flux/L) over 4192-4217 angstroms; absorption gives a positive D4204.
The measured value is -2.7 angstroms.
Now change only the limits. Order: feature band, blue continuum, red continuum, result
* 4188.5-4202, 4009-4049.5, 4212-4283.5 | -0.5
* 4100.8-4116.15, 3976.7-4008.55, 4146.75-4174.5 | 0.5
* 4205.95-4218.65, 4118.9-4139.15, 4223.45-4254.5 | -0.7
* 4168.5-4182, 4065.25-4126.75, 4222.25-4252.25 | 0.0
